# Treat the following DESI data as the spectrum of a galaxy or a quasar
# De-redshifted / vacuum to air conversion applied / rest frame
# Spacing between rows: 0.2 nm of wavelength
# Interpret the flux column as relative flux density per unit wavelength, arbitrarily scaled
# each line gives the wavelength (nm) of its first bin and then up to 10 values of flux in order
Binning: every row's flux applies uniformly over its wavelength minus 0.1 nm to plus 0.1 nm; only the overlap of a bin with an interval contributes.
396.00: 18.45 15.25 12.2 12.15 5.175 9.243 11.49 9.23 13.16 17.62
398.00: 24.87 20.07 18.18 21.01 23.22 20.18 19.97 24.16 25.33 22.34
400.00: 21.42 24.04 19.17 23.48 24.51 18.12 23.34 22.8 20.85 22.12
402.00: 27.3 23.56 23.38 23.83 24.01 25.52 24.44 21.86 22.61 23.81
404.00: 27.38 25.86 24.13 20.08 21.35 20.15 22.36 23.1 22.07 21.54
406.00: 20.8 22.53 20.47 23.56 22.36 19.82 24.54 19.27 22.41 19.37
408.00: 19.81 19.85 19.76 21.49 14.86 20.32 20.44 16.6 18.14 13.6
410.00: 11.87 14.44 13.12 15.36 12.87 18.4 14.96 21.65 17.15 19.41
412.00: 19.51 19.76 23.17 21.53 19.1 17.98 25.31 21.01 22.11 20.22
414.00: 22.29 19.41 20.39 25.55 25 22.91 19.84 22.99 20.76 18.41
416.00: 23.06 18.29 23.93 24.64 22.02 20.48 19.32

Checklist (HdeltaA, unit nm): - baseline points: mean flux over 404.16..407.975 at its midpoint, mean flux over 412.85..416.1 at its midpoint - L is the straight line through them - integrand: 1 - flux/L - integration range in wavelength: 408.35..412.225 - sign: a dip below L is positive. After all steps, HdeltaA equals 0.82 nm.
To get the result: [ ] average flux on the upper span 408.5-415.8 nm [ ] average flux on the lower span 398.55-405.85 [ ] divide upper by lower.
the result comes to 0.8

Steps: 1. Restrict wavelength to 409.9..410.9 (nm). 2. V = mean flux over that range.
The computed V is 13.5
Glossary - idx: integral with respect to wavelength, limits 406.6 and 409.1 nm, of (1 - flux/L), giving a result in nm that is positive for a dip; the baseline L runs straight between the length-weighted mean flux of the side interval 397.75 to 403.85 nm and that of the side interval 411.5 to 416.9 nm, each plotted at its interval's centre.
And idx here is 0.16 nm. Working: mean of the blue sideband 22.5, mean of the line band 20.5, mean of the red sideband 21.3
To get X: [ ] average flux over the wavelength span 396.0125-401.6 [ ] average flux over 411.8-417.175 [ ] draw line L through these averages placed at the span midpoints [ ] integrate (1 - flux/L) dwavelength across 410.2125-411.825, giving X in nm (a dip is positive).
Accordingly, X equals 0.35 nm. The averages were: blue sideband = 18.6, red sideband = 21.5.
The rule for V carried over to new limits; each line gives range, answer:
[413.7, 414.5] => 20.6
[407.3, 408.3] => 20.1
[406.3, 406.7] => 22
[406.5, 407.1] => 21.9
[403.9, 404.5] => 25.8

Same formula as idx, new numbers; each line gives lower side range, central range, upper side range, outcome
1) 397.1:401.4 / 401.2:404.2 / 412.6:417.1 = -0.478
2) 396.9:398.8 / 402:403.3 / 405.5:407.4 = -0.328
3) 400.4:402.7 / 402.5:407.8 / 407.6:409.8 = -0.436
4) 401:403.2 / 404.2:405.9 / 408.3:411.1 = -0.108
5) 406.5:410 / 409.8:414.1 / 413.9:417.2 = 0.462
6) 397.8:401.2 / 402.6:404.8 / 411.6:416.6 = -0.222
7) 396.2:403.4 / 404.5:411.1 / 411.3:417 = 0.452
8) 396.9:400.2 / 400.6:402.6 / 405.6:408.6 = -0.321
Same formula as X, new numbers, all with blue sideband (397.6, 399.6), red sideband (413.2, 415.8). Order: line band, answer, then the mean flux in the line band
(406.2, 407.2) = -0.027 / 21.9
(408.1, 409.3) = 0.114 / 19.5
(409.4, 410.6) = 0.392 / 14.5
